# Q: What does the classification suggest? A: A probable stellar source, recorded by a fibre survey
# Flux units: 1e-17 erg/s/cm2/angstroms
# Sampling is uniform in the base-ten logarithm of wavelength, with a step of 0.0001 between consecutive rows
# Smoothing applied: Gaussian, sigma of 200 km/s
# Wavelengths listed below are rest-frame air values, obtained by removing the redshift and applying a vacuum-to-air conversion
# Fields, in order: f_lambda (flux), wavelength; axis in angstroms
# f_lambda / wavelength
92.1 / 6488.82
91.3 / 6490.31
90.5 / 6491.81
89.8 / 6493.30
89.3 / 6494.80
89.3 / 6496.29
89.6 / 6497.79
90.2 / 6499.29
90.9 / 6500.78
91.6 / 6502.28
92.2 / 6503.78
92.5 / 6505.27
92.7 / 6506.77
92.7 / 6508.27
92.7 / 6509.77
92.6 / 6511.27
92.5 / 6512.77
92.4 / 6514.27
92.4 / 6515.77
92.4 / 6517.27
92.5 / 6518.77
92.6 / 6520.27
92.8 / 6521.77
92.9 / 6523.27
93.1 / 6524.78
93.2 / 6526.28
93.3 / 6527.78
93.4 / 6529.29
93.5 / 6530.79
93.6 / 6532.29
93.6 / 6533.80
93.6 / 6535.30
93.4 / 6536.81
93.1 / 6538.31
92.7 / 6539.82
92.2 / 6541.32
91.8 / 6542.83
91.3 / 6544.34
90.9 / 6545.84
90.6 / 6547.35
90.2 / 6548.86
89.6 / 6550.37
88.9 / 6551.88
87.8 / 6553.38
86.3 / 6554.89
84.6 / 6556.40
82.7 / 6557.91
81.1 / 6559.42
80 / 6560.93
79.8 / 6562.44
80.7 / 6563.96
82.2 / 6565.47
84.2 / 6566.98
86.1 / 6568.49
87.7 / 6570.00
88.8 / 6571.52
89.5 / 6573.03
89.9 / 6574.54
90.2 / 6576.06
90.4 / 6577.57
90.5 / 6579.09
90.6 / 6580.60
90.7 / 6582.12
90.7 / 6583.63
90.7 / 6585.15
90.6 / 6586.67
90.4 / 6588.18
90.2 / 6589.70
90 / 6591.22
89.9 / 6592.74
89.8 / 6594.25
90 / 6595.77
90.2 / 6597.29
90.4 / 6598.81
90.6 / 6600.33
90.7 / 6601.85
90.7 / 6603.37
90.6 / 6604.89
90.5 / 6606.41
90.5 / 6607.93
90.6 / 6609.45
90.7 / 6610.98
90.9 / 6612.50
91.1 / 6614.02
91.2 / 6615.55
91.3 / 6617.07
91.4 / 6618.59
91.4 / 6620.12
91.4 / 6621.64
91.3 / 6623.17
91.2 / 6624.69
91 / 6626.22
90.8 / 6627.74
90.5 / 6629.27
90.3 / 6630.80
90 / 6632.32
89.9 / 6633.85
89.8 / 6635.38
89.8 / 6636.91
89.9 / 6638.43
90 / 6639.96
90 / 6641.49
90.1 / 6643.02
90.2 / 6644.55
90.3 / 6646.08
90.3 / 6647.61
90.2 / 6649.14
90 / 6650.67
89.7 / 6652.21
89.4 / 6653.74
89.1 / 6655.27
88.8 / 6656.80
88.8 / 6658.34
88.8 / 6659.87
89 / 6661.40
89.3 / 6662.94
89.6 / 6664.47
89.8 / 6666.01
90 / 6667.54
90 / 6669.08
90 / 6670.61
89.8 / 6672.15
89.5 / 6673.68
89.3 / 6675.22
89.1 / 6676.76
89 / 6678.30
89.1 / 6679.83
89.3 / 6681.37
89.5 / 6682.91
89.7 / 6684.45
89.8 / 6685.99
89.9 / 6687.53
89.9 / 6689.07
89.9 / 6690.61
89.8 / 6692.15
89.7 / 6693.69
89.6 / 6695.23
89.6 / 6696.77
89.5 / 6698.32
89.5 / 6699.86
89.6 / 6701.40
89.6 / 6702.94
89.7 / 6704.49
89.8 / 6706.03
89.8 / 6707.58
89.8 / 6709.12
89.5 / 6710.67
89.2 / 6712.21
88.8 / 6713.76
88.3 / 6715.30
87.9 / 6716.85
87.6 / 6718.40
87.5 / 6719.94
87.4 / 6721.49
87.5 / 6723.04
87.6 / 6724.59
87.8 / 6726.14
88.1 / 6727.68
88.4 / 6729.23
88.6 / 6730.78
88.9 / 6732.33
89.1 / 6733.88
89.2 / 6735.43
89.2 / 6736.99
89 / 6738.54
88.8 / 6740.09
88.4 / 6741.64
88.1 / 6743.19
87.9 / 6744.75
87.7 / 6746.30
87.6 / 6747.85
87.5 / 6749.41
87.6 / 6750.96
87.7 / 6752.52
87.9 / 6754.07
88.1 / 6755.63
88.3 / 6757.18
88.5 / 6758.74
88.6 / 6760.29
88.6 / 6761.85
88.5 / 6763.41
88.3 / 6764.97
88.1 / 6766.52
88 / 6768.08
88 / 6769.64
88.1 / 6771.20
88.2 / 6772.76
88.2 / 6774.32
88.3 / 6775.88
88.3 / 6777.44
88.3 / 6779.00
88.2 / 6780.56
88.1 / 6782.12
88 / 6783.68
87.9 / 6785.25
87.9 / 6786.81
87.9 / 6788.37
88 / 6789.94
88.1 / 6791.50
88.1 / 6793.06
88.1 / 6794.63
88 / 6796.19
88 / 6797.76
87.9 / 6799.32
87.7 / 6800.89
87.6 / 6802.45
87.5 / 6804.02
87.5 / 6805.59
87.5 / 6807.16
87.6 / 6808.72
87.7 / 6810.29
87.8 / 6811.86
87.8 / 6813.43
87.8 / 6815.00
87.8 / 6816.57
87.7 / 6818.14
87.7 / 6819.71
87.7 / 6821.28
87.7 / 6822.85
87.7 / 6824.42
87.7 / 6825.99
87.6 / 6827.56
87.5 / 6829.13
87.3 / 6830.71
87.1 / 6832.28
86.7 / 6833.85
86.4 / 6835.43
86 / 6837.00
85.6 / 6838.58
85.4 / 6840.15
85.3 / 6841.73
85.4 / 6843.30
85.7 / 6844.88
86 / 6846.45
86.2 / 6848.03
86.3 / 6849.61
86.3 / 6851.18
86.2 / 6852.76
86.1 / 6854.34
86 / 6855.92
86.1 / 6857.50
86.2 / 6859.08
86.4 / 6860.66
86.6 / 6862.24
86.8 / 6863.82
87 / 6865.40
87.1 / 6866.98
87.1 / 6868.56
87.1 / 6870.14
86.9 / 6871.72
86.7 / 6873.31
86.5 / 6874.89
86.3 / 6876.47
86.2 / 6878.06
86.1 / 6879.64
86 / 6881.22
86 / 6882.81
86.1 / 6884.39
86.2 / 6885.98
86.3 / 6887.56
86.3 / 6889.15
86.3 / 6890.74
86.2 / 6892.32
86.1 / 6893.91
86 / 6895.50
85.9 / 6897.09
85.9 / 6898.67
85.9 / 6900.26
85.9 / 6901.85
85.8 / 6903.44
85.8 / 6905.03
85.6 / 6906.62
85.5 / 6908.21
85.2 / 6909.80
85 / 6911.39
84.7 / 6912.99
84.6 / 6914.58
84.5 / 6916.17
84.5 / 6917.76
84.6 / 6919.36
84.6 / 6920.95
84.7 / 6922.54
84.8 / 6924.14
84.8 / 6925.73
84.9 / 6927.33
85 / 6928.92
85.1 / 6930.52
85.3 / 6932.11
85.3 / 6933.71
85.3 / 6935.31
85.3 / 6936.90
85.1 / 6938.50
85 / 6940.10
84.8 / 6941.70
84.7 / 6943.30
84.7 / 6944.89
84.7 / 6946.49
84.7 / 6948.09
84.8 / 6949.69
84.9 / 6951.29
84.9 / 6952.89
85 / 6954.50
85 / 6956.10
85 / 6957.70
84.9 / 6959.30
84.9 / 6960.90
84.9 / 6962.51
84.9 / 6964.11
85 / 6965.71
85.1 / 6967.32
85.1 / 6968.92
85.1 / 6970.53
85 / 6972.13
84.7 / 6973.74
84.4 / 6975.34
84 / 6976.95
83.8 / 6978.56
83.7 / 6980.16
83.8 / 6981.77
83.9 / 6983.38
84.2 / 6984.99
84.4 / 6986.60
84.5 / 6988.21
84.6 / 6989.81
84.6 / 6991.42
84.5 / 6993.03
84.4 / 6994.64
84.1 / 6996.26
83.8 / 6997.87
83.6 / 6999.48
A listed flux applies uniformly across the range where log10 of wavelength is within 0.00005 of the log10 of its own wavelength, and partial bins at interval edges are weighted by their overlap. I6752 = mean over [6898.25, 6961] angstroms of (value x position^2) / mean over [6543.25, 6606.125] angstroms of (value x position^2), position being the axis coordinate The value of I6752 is 1.07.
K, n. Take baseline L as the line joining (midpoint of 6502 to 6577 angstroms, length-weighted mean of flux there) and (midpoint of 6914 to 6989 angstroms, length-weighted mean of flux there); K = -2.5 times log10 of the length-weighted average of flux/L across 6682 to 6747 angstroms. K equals -0.01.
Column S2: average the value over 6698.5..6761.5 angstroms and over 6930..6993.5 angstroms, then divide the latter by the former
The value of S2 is 1.0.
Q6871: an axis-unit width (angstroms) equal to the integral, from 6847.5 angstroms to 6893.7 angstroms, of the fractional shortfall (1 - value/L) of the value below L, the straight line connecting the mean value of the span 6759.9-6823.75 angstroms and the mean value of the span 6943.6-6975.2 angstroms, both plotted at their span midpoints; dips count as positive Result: 0.1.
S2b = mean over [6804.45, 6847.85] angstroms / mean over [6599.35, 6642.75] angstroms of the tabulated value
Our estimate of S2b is 0.96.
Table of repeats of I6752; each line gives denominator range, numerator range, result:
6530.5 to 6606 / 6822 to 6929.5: 1.06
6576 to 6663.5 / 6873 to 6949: 1.03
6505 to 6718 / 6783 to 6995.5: 1.04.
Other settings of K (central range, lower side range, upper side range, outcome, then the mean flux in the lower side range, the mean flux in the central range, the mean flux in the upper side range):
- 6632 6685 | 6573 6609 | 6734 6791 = 0.00 mag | 90.4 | 89.6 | 88.2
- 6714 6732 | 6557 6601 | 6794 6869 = -0.01 mag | 87.9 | 88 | 87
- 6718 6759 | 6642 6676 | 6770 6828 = 0.01 mag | 89.6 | 88.2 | 87.9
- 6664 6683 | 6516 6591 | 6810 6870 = -0.01 mag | 89.6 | 89.5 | 86.8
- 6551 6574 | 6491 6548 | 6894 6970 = 0.08 mag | 92.1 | 84.8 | 85.1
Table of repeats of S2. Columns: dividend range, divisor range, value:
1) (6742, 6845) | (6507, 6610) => 0.97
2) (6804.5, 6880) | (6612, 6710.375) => 0.97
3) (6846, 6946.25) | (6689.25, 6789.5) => 0.97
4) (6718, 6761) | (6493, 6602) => 0.98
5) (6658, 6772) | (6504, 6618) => 0.99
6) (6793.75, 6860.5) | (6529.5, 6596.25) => 0.98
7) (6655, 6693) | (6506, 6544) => 0.96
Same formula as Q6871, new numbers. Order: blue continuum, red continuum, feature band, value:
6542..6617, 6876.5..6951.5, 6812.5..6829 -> -0.3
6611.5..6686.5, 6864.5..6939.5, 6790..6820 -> -0.1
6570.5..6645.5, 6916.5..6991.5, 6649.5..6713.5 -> -0.2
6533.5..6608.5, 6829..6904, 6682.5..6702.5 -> -0.4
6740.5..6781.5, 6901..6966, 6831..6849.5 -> 0.1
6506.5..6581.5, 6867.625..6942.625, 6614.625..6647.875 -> -0.6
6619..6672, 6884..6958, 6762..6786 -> -0.1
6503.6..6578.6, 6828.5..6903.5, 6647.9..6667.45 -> -0.2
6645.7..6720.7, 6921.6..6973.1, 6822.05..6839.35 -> 0.0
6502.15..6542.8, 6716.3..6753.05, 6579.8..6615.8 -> 0.3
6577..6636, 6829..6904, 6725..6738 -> 0.0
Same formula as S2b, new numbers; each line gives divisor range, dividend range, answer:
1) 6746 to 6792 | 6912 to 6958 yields 0.96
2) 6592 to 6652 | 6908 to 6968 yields 0.94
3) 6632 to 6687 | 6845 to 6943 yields 0.96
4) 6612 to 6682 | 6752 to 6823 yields 0.98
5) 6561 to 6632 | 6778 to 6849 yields 0.98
